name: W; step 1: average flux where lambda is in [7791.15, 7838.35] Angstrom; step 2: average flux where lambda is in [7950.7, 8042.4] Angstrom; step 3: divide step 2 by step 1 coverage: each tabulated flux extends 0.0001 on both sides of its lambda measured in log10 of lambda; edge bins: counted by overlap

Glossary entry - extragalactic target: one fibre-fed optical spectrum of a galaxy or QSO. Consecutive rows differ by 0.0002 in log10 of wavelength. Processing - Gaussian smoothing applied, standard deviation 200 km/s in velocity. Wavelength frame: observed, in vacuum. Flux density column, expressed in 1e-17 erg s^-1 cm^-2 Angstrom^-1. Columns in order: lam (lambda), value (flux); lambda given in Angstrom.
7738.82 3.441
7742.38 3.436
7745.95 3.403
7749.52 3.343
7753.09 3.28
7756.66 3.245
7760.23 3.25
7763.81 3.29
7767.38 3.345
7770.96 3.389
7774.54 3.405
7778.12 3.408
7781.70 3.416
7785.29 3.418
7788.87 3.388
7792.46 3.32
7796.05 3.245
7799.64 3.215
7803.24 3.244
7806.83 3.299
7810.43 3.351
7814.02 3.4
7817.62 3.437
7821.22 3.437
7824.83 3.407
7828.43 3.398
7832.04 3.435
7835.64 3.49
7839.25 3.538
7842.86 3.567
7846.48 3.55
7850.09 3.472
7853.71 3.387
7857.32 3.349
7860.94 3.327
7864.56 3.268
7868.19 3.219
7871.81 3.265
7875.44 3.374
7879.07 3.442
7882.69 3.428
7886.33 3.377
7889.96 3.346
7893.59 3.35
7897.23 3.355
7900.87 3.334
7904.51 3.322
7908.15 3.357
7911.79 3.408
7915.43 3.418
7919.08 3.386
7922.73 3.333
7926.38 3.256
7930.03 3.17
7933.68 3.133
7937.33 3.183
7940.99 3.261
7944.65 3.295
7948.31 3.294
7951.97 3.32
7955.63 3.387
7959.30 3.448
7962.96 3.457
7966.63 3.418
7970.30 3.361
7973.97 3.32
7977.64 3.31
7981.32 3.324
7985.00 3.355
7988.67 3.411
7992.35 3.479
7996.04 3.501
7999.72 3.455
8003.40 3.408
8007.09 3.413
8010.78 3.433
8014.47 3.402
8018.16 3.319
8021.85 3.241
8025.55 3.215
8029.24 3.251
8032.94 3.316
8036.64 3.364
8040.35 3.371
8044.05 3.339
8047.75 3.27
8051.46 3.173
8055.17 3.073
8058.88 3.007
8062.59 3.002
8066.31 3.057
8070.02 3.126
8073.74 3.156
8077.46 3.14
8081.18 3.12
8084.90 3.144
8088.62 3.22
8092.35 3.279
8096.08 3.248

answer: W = 1.00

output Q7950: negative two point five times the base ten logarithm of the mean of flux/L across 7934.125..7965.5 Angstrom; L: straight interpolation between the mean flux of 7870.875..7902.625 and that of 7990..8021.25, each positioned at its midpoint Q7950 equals 0.02 mag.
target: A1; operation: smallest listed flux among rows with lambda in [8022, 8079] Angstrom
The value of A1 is 3.002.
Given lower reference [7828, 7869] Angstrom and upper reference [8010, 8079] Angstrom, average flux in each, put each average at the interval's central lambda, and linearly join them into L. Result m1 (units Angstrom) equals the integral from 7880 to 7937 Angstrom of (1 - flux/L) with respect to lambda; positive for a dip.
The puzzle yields 0.5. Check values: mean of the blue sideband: 3.42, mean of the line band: 3.33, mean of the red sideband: 3.22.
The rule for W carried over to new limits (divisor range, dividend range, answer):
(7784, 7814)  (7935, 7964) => 1.00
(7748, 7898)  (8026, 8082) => 0.95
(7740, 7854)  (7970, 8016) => 1.01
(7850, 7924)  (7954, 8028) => 1.01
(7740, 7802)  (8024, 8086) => 0.95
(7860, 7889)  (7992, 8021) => 1.02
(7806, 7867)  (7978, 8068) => 0.97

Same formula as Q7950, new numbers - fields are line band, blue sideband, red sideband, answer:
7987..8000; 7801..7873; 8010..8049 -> -0.04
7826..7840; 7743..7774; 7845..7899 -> -0.03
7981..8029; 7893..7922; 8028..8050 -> -0.02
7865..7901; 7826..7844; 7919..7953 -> 0.01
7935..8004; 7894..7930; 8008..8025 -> -0.01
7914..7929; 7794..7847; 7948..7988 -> 0.01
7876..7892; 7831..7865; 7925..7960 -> -0.01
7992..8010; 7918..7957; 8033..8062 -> -0.07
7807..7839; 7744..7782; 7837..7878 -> -0.01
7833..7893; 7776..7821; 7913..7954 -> -0.03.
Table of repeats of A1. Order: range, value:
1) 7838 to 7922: 3.219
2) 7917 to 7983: 3.133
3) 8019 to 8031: 3.215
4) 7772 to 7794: 3.32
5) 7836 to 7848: 3.538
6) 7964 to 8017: 3.31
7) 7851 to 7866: 3.268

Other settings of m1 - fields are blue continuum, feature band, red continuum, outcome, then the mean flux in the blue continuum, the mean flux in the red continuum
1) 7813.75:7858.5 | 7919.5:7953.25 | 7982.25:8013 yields 1.8 Angstrom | 3.45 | 3.43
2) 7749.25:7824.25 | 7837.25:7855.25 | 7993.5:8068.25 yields -1.0 Angstrom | 3.34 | 3.28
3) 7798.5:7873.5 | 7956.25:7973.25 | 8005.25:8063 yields -0.5 Angstrom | 3.39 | 3.27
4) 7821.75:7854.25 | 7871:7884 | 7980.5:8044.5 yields 0.2 Angstrom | 3.47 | 3.37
